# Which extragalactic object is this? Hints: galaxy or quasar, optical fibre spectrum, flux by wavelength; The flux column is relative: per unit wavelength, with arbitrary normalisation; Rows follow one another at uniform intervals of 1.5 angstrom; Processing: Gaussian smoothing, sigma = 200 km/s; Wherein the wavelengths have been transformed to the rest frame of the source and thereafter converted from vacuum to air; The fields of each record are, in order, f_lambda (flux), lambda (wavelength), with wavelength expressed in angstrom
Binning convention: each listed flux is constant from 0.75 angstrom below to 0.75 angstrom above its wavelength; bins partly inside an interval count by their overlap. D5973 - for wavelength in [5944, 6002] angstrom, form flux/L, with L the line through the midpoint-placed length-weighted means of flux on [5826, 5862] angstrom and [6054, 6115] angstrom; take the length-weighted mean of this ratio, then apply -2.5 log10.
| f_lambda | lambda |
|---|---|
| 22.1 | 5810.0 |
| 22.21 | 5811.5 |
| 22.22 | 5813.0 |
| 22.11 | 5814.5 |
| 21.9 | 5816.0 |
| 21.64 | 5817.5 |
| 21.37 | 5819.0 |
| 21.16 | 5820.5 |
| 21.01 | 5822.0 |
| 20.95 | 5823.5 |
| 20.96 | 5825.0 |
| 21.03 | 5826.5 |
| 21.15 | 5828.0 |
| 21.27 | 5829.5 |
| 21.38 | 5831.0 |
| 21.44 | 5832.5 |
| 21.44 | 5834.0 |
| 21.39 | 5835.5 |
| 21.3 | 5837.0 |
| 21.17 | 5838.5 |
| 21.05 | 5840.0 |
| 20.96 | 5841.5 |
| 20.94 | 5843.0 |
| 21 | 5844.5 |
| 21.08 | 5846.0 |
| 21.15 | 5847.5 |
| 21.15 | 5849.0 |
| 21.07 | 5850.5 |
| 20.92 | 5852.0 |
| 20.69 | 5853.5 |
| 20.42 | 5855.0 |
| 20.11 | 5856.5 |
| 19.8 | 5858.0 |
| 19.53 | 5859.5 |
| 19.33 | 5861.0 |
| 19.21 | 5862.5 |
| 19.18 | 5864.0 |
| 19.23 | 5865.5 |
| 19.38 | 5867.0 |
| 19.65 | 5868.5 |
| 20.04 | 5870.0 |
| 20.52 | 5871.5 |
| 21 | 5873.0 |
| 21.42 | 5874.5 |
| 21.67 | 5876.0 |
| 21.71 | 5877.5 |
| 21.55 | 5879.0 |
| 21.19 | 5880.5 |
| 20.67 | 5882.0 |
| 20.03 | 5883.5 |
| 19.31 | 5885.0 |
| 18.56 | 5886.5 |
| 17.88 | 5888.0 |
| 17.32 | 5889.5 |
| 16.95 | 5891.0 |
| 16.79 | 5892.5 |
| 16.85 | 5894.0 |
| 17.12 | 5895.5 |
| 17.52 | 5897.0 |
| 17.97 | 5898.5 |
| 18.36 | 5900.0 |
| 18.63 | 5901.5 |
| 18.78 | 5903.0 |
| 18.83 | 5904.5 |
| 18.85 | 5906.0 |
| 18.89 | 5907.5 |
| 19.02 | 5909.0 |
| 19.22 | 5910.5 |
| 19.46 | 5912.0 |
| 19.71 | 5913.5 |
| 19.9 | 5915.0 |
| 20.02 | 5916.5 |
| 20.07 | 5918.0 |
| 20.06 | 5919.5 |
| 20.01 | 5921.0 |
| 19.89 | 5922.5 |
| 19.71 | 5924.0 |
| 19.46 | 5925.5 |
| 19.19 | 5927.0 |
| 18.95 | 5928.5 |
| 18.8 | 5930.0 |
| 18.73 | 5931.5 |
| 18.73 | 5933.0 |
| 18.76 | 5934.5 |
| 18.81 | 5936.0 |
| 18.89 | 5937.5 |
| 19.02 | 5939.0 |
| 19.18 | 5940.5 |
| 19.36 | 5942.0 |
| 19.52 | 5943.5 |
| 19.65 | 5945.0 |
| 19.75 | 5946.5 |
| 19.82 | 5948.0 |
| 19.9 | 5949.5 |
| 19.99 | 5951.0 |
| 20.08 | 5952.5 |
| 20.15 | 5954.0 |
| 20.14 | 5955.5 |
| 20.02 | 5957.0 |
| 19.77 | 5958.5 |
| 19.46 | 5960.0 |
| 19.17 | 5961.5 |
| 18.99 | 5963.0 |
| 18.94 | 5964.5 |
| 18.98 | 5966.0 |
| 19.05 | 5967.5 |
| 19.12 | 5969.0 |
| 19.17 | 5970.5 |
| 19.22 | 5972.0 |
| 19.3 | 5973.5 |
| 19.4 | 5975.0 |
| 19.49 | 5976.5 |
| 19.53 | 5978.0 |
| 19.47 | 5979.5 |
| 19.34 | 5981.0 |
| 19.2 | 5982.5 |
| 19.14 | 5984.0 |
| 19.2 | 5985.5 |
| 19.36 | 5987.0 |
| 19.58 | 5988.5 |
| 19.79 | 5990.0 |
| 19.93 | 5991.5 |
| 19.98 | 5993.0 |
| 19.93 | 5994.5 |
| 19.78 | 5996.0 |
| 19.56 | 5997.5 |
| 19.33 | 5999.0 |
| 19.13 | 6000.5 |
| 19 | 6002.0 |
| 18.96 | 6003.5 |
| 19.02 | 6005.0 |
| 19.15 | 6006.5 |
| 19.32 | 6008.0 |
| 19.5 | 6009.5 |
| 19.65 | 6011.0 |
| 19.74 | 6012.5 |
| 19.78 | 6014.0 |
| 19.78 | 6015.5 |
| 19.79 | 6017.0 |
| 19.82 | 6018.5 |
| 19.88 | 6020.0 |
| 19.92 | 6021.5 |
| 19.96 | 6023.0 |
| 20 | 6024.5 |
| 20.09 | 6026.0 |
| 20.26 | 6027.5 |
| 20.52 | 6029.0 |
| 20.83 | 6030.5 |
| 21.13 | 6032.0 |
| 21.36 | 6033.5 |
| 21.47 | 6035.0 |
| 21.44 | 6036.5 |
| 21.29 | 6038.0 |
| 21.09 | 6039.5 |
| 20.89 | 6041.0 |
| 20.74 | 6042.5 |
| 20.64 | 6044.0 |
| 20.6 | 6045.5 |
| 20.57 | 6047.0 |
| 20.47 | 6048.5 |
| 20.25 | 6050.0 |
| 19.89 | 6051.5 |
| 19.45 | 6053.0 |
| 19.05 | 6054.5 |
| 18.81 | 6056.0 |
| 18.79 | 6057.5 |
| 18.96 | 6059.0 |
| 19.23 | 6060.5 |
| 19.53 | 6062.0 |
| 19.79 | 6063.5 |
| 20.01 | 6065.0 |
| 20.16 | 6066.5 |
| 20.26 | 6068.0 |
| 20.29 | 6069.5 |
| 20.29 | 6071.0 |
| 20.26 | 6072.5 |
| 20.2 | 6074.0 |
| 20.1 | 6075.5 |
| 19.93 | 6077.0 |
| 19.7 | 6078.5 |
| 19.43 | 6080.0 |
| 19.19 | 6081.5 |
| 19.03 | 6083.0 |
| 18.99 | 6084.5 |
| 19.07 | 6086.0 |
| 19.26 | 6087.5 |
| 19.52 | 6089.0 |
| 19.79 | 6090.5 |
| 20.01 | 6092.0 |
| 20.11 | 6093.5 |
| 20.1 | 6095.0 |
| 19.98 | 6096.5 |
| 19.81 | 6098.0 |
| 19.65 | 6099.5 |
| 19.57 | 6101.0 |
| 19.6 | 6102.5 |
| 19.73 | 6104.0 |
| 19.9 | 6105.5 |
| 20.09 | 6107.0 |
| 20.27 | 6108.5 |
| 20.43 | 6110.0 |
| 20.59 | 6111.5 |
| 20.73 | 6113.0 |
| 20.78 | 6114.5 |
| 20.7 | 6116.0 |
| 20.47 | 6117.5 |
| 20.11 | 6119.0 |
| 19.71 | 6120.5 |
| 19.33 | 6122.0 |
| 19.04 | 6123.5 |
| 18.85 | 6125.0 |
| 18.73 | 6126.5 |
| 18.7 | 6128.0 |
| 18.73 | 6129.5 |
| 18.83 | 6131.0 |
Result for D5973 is 0.04 mag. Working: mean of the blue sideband 20.9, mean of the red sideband 19.8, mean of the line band 19.5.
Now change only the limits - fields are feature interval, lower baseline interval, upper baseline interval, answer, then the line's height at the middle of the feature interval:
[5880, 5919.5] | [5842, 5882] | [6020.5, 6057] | 0.095 mag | 20.5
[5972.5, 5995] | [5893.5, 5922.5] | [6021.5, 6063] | 0.011 mag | 19.7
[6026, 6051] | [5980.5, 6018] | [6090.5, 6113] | -0.061 mag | 19.7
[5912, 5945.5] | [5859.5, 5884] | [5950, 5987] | 0.023 mag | 19.8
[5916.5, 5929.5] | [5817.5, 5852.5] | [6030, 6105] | 0.056 mag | 20.7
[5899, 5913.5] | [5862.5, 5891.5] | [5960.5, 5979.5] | 0.042 mag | 19.7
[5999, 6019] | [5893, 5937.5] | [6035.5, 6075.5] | 0.017 mag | 19.7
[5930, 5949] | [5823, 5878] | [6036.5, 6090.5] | 0.065 mag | 20.4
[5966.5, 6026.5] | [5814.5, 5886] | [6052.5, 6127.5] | 0.035 mag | 20.1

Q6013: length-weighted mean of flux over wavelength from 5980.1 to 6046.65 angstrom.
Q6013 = 20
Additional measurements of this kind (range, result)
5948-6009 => 19.5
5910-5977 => 19.4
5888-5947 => 18.9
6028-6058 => 20.5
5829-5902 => 20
